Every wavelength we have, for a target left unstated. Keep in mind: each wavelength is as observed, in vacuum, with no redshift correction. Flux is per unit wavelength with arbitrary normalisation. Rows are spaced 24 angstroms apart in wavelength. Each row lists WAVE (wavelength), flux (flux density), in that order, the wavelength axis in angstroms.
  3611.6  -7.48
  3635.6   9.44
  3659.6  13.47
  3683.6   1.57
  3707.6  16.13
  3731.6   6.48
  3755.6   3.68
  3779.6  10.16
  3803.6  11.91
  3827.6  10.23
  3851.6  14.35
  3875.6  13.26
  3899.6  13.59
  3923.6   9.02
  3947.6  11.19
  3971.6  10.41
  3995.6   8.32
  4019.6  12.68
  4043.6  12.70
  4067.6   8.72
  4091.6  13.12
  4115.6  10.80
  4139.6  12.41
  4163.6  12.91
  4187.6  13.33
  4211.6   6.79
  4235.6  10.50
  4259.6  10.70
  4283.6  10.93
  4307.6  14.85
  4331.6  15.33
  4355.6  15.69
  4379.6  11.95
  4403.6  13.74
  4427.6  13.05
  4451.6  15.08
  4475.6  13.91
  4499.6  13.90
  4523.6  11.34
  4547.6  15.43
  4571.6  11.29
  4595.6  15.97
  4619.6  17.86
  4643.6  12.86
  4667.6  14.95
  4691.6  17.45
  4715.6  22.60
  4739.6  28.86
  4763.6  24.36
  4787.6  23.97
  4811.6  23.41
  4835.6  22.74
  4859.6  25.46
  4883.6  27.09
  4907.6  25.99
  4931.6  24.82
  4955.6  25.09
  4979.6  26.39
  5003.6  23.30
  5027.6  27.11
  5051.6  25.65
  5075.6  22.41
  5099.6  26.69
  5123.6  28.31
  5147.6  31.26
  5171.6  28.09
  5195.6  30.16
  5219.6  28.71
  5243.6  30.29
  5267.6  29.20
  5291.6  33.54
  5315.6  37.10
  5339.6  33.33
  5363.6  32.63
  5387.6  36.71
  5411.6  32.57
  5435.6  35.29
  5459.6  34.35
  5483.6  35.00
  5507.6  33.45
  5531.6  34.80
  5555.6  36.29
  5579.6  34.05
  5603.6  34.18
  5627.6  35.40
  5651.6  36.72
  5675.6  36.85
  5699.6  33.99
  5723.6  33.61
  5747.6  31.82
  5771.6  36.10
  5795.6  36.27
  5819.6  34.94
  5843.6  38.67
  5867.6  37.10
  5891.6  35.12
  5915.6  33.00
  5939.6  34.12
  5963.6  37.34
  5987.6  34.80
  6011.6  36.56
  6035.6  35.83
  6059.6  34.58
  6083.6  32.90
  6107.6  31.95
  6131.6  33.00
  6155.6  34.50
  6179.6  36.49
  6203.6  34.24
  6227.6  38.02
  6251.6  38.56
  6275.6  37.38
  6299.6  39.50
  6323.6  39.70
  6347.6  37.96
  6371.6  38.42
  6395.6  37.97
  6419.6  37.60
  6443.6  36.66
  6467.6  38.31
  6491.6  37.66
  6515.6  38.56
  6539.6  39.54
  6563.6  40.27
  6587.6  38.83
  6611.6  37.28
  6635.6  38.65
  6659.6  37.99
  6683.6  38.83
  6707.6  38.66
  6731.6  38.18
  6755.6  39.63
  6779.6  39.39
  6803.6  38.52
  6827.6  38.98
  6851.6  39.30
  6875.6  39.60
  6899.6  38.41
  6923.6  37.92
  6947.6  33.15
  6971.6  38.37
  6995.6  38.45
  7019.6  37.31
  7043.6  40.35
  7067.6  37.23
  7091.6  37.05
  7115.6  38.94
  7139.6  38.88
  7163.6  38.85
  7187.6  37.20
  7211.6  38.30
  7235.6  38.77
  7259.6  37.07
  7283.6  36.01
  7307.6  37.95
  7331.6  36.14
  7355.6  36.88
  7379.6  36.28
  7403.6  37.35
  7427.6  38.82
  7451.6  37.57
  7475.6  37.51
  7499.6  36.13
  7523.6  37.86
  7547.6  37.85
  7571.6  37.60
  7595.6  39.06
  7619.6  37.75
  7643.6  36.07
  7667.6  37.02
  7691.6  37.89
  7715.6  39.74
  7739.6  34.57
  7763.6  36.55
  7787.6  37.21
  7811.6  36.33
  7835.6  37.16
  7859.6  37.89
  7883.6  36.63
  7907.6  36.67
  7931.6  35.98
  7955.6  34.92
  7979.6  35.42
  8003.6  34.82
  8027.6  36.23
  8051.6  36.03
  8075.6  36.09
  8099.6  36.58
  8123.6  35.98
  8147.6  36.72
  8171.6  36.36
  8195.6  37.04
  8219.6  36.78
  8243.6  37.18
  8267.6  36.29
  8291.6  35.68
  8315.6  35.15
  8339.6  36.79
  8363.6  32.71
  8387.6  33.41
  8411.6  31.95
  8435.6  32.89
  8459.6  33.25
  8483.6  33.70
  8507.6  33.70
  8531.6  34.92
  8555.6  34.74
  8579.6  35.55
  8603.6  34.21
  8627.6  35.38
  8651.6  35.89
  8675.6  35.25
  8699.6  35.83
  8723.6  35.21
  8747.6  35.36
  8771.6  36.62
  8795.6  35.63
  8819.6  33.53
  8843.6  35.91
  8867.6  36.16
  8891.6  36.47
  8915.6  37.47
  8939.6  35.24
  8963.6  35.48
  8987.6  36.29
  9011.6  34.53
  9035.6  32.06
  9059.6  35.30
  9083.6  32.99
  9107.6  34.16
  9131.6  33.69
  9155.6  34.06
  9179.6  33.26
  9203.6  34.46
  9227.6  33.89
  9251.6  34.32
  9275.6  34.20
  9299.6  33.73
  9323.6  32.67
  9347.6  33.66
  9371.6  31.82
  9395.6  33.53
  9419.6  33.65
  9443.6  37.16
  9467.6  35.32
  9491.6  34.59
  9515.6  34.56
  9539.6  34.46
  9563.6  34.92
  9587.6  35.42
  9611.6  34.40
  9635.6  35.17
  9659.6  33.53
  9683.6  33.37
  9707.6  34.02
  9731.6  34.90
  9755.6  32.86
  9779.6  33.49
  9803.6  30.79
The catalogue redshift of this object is 0.18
